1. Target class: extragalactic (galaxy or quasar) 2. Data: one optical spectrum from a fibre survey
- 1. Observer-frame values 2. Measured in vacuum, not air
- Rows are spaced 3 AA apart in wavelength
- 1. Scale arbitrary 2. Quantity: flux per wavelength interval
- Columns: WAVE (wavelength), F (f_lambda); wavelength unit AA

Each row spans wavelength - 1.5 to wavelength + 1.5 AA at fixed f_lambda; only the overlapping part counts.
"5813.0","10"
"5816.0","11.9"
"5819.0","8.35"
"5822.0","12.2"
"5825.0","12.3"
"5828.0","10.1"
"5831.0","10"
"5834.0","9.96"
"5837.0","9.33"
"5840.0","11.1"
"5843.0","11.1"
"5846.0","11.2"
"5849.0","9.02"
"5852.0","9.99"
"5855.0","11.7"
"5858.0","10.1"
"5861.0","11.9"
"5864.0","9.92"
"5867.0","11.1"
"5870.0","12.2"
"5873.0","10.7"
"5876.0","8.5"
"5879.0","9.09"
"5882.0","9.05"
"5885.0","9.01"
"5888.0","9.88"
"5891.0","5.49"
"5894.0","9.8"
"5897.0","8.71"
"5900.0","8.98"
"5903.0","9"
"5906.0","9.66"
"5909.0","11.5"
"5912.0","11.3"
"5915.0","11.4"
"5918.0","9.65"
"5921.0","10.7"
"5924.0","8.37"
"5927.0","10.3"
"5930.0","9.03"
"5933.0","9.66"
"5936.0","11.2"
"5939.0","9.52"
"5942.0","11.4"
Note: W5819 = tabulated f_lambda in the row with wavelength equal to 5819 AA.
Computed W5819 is 8.35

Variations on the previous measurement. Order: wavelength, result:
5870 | 12.2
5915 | 11.4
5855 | 11.7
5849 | 9.02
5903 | 9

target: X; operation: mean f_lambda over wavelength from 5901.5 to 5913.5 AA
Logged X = 10.4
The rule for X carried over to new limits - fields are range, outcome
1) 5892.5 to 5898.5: 9.26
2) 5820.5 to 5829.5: 11.5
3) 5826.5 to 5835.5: 10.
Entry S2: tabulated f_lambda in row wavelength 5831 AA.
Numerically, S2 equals 10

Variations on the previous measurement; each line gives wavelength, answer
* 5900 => 8.98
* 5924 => 8.37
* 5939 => 9.52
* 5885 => 9.01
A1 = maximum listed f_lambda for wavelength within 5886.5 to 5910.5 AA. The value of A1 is 11.5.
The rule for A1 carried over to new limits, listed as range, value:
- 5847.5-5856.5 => 11.7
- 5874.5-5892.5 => 9.88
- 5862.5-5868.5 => 11.1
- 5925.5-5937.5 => 11.2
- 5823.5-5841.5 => 12.3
